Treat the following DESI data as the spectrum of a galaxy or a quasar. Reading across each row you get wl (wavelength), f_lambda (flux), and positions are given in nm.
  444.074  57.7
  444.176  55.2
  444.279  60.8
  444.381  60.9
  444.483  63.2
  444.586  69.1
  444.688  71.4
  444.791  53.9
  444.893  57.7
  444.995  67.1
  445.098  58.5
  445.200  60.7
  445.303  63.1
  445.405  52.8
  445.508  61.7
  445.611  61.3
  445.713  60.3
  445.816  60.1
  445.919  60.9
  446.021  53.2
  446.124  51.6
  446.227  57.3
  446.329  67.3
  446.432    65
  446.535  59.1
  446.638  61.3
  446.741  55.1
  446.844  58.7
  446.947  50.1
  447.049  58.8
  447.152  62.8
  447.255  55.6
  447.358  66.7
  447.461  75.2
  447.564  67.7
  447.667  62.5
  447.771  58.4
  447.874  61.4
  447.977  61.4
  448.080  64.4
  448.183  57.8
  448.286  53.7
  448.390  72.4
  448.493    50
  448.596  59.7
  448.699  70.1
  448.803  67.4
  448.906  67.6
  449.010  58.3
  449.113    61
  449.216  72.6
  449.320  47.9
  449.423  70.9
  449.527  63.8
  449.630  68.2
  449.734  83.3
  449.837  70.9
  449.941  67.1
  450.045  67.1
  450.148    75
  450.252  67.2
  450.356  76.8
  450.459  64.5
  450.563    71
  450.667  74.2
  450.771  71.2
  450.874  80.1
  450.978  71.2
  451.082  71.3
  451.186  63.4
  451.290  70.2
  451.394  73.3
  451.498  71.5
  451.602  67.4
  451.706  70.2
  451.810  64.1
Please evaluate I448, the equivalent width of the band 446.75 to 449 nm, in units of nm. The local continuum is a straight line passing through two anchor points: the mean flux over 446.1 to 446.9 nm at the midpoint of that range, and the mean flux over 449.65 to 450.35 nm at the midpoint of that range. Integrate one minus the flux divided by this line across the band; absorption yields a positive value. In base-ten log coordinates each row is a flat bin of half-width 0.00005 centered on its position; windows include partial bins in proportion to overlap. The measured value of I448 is 0.09 nm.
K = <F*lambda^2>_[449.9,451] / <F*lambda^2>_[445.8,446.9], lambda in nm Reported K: 1.23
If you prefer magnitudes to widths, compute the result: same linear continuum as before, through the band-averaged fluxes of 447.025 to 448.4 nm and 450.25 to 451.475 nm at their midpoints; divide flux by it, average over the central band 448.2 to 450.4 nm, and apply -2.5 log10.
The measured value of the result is 0.02 mag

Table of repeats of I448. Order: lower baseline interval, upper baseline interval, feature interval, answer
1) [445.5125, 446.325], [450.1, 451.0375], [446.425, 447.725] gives 0.02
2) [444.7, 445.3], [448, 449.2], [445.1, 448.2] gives 0.05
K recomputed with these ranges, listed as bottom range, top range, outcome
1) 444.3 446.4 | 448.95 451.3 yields 1.16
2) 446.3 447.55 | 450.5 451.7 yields 1.18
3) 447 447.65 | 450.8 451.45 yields 1.13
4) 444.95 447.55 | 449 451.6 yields 1.17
